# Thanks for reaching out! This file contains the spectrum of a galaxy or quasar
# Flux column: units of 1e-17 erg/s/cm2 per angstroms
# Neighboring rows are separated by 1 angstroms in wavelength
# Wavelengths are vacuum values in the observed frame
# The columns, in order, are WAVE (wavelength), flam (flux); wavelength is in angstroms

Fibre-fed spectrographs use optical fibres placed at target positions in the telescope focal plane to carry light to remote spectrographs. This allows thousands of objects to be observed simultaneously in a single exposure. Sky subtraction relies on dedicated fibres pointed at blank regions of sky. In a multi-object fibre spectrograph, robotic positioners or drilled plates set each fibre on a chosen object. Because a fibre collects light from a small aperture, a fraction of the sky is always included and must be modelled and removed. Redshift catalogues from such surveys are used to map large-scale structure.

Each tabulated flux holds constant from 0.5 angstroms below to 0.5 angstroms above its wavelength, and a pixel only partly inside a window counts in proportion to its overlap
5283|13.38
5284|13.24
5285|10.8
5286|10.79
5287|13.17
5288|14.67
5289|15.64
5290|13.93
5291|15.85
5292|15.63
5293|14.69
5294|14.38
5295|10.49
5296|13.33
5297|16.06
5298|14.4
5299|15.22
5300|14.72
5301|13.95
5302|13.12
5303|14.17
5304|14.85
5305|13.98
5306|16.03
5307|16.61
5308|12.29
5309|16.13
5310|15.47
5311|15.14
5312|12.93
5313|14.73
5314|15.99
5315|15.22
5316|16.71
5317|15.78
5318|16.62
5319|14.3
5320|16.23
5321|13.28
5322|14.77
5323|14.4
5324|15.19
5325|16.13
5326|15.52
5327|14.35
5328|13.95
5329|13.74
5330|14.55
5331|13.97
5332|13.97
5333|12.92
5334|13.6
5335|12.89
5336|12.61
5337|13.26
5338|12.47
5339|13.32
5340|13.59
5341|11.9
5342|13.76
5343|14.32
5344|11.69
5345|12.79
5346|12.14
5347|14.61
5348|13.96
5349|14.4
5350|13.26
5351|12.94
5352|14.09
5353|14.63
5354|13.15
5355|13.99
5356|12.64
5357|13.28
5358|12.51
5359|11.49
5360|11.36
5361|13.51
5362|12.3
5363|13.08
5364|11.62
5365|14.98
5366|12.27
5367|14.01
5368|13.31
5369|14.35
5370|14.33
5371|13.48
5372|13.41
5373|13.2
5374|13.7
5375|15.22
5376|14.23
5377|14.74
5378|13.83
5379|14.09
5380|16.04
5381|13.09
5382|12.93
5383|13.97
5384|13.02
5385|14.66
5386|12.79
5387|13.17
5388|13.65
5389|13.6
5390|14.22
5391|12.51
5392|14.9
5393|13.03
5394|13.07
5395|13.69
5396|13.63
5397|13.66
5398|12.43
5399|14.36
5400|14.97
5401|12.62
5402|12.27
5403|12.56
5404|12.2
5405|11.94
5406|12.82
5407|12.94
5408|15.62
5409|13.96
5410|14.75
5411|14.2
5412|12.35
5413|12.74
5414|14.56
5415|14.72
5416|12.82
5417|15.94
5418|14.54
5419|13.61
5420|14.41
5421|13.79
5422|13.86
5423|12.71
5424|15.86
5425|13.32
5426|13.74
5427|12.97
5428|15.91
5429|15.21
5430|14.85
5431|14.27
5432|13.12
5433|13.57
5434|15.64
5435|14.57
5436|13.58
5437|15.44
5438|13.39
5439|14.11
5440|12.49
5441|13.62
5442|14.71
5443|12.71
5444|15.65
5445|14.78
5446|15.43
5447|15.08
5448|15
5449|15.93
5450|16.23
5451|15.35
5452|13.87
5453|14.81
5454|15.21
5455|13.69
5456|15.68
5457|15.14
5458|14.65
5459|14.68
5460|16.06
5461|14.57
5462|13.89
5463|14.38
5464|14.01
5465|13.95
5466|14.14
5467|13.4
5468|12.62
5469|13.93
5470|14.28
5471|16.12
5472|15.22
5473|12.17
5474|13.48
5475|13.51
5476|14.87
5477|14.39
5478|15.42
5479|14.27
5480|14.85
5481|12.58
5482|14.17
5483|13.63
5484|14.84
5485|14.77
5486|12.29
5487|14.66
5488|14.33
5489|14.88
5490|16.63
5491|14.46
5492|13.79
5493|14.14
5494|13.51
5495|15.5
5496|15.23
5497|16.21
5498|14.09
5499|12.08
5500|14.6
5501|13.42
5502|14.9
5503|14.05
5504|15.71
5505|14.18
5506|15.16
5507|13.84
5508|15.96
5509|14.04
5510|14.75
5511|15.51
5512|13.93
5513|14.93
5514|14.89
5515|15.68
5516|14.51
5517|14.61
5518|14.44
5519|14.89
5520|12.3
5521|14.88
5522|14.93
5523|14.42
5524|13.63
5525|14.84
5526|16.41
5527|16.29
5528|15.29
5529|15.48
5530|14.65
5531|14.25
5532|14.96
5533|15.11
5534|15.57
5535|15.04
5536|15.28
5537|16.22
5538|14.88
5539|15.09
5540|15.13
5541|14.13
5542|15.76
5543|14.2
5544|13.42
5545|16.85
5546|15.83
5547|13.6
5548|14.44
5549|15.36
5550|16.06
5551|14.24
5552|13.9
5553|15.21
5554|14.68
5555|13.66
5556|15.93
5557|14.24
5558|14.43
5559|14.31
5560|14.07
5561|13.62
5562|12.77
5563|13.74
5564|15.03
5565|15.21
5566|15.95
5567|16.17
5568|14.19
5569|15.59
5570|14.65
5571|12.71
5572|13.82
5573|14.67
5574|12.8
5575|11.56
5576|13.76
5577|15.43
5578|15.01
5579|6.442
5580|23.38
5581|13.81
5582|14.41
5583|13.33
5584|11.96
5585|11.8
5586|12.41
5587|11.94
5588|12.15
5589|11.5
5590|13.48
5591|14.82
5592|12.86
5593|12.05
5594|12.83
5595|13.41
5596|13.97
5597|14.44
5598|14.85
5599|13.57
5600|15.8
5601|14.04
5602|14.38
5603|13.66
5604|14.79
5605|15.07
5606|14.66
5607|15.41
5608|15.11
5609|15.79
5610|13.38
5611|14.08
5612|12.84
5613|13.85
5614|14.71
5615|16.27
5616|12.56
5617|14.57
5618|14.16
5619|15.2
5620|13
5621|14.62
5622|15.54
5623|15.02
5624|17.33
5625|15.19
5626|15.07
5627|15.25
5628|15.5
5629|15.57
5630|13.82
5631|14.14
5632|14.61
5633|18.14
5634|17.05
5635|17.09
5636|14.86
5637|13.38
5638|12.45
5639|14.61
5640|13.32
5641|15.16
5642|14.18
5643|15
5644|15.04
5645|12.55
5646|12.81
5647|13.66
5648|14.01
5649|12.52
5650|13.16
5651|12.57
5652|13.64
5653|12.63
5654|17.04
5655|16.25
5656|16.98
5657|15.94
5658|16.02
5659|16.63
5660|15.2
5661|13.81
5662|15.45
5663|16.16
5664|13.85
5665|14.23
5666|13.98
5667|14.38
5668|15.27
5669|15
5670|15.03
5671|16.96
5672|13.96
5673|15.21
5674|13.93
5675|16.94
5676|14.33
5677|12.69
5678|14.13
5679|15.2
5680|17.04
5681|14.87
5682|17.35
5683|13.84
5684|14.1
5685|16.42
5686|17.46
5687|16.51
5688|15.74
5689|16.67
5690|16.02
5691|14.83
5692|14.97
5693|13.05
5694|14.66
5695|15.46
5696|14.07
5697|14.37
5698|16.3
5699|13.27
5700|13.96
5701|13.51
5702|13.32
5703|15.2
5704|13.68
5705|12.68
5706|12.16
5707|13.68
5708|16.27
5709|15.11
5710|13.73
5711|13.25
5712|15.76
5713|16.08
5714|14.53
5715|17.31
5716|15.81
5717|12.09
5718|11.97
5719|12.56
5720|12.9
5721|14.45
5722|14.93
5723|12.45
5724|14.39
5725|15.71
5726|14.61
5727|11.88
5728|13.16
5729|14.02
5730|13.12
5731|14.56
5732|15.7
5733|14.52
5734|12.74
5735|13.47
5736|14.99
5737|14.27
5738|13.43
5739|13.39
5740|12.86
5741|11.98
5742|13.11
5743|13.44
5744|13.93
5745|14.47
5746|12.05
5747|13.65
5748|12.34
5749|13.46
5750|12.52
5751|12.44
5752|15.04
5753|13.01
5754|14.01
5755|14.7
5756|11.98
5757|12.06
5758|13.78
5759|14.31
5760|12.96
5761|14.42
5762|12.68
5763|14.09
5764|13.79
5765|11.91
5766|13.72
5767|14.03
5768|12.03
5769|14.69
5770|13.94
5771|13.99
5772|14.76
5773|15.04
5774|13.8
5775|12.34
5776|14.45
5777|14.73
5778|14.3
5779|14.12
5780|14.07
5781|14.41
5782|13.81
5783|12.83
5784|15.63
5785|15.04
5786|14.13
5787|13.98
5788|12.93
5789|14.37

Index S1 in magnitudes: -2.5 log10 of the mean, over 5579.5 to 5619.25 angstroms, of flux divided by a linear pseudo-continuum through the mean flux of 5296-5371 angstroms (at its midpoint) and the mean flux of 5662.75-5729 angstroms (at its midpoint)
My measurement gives 0.03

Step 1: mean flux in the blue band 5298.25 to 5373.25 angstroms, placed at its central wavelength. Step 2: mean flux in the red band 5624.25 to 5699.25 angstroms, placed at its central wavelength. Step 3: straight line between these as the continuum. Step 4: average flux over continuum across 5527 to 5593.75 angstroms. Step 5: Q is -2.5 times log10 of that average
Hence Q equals 0.023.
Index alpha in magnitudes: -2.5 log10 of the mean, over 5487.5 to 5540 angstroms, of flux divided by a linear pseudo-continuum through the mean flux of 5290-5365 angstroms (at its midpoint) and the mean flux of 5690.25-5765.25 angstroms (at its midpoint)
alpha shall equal -0.06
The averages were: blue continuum 14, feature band 14.8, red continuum 13.8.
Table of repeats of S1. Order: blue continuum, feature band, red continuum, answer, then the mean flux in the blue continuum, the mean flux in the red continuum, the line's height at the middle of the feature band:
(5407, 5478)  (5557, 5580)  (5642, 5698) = 0.040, 14.3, 14.9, 14.7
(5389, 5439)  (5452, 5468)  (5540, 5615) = -0.041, 13.8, 14.2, 13.9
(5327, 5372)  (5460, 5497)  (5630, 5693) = -0.025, 13.3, 14.9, 14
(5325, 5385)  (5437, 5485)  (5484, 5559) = -0.009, 13.5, 14.7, 14.3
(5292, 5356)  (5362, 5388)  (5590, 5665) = 0.042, 14.2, 14.6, 14.2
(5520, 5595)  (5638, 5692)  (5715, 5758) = -0.076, 14.3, 13.6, 13.9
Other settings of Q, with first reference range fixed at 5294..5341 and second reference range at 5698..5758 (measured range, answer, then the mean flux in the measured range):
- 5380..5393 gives 0.052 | 13.6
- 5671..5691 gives -0.116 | 15.4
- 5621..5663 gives -0.071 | 14.8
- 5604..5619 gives -0.042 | 14.5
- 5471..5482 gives -0.002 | 14.2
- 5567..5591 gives 0.032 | 13.6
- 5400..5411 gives 0.076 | 13.3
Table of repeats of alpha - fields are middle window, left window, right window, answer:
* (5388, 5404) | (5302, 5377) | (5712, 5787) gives 0.04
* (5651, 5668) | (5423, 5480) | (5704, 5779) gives -0.08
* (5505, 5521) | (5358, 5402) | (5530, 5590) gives -0.04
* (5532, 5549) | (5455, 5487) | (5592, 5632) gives -0.05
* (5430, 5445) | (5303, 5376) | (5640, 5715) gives 0.00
